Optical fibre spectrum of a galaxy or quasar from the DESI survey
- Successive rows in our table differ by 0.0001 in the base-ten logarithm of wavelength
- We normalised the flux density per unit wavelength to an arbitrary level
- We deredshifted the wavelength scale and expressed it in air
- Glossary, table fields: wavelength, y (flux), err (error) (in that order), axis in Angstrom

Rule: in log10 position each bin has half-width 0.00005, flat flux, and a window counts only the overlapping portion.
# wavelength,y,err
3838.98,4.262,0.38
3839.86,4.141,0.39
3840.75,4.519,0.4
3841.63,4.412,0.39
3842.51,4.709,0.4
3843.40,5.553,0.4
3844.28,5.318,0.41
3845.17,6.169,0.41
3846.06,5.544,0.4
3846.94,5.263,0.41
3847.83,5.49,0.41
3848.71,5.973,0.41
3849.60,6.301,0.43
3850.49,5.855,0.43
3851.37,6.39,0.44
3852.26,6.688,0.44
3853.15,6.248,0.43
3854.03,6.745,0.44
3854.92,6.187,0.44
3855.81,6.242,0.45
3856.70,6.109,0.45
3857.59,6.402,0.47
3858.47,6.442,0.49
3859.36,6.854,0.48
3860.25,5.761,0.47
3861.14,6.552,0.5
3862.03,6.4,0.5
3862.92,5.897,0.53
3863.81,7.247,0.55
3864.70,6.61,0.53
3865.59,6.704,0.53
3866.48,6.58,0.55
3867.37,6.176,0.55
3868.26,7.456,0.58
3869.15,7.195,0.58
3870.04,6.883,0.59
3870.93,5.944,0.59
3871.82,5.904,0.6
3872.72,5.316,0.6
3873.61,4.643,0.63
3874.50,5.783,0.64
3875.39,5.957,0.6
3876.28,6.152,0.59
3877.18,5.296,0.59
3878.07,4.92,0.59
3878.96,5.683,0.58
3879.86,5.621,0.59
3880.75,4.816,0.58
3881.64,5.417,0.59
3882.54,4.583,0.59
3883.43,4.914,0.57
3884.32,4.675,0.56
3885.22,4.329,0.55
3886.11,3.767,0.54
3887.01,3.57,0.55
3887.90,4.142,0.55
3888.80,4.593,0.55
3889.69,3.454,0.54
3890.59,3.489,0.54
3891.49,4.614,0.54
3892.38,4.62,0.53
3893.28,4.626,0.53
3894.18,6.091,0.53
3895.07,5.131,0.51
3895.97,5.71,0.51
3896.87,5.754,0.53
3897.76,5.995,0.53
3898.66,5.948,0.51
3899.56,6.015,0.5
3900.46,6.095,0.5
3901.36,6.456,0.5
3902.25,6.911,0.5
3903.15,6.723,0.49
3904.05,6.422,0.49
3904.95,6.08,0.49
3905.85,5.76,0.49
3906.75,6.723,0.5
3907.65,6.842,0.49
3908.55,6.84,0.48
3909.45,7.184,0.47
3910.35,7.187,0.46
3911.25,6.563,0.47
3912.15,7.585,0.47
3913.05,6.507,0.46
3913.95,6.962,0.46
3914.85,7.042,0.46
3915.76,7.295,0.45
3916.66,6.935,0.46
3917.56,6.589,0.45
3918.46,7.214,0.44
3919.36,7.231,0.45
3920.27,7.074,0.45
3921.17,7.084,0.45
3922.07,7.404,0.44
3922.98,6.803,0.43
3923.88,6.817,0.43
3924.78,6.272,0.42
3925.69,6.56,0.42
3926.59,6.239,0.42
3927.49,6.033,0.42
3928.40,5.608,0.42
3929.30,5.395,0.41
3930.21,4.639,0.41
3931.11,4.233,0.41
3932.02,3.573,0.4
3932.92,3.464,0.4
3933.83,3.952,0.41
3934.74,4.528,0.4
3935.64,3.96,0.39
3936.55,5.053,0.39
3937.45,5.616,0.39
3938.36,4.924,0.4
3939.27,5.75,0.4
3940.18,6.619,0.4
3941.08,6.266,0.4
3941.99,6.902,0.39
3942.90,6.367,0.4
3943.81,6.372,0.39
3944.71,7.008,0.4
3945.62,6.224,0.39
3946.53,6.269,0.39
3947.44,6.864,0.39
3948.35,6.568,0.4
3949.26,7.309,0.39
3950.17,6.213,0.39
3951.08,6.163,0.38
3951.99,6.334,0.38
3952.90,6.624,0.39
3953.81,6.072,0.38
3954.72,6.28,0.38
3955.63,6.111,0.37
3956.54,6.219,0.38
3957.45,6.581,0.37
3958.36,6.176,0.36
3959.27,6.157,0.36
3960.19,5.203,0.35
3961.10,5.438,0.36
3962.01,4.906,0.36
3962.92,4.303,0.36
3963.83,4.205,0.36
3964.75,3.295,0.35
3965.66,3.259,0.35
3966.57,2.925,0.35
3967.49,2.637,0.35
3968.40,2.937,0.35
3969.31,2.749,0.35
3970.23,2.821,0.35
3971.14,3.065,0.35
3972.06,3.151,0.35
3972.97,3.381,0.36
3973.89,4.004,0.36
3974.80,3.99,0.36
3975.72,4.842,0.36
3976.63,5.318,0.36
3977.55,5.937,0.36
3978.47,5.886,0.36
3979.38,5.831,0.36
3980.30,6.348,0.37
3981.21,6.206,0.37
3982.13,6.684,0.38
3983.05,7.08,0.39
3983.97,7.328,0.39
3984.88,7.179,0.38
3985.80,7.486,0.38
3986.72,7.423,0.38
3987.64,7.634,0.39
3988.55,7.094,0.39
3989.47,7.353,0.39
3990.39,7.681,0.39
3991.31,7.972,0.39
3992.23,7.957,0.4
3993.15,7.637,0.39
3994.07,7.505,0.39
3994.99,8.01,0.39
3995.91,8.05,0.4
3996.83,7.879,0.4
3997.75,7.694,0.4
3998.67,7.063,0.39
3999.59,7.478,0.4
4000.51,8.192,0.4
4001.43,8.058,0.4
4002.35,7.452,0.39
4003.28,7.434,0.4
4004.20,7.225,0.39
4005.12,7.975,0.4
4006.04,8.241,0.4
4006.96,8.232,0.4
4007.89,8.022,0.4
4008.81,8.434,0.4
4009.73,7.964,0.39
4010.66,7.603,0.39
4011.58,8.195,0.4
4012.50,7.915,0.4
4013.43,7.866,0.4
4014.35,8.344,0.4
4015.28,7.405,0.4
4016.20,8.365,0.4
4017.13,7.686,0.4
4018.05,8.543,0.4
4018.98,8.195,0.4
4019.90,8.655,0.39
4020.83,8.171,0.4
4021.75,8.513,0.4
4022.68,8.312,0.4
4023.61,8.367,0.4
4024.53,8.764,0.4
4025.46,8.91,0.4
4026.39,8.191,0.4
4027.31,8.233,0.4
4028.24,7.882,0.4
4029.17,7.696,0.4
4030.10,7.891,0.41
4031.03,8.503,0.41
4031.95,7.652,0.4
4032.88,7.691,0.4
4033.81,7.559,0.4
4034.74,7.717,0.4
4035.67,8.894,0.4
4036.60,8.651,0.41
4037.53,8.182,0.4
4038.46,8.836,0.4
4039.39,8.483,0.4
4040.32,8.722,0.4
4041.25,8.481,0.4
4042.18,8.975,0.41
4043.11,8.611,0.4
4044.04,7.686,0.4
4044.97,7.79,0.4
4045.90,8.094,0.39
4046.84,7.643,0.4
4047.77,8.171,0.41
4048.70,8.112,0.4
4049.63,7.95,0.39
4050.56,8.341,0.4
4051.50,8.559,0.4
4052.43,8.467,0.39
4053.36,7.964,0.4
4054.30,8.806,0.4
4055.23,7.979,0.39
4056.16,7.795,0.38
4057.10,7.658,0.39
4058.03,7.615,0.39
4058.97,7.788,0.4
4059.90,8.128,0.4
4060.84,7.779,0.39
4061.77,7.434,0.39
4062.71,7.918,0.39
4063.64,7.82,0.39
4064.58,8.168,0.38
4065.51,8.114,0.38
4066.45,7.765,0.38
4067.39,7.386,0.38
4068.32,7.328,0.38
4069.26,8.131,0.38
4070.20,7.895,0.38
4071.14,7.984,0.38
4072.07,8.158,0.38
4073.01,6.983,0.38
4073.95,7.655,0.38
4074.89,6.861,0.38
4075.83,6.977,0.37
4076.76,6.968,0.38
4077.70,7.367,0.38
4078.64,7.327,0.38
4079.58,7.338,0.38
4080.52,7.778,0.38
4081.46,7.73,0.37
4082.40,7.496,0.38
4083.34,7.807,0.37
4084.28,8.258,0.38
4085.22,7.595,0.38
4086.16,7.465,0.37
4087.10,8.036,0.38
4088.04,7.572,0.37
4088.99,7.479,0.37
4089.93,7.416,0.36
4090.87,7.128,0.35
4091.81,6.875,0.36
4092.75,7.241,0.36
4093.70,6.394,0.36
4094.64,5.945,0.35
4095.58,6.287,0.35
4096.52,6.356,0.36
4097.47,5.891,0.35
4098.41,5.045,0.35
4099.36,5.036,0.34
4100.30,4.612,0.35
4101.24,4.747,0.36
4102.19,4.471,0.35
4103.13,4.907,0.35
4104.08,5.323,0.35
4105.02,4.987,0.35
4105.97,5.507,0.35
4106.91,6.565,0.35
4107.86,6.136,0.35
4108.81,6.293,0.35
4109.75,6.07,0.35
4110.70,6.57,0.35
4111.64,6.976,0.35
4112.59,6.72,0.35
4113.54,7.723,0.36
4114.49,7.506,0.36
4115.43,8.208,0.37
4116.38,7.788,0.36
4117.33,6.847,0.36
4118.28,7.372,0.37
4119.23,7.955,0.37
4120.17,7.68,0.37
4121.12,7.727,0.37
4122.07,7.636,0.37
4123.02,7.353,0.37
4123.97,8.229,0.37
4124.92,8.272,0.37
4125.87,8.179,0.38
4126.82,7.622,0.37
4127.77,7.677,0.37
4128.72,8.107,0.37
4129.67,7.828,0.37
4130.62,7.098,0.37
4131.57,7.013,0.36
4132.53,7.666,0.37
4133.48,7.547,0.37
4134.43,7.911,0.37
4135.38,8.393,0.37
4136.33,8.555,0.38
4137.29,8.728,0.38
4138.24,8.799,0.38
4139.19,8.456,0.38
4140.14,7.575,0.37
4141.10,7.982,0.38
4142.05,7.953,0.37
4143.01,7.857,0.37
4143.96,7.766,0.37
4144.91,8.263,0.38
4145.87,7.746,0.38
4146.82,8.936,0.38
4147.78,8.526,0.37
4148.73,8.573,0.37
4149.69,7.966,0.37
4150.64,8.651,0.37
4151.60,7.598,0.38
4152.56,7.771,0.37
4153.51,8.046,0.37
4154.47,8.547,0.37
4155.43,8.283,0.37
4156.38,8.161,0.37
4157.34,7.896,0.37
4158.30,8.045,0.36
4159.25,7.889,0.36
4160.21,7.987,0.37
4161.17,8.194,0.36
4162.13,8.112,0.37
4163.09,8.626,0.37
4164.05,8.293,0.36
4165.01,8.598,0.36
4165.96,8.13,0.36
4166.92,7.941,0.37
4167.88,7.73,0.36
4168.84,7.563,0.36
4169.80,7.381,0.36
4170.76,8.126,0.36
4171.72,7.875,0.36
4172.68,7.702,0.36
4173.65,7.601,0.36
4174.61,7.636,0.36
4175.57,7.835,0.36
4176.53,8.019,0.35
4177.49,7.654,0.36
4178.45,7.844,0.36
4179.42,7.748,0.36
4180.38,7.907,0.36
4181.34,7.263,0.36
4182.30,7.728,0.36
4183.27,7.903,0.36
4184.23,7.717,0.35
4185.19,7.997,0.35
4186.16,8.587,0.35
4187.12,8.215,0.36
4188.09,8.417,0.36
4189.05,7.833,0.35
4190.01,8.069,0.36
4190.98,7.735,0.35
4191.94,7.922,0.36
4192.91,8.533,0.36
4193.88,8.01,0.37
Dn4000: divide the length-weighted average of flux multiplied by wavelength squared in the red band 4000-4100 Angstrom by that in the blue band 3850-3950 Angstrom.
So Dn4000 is 1.4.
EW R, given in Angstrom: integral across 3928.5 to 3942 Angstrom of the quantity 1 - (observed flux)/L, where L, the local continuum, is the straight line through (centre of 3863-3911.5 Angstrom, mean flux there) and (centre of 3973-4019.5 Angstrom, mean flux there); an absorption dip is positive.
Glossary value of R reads 3.1 Angstrom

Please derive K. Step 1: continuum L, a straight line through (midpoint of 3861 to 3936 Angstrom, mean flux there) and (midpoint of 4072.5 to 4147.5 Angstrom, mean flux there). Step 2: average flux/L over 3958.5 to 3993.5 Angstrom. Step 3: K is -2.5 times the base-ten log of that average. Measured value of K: 0.174 mag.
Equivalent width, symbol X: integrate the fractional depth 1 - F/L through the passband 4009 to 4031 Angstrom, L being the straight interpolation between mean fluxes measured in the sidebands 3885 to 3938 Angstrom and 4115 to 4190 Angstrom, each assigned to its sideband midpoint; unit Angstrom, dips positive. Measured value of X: -4.6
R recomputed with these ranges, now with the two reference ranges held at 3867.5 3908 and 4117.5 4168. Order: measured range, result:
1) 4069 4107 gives 3.57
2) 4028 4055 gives -4.58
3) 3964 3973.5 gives 4.87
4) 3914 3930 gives -2.28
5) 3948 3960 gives -0.38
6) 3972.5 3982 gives 1.73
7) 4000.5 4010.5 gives -1.87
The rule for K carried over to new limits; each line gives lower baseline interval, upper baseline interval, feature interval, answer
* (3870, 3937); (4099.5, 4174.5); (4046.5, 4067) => -0.16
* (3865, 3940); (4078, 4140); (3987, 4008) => -0.21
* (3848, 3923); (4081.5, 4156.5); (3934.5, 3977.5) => 0.23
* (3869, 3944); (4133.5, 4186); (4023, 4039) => -0.19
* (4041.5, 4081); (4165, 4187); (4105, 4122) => 0.12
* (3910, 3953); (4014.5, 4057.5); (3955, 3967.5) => 0.34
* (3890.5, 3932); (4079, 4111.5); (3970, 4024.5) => -0.13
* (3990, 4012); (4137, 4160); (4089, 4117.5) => 0.27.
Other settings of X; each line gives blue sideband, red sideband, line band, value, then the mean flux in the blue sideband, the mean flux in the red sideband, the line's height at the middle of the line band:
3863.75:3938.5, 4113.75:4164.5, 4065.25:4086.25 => -0.5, 5.79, 7.99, 7.4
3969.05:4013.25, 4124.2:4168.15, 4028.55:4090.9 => -4.5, 6.79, 8.08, 7.36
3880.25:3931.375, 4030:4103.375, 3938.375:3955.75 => -0.3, 5.9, 7.53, 6.31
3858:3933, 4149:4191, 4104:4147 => 0.8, 5.93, 7.98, 7.65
